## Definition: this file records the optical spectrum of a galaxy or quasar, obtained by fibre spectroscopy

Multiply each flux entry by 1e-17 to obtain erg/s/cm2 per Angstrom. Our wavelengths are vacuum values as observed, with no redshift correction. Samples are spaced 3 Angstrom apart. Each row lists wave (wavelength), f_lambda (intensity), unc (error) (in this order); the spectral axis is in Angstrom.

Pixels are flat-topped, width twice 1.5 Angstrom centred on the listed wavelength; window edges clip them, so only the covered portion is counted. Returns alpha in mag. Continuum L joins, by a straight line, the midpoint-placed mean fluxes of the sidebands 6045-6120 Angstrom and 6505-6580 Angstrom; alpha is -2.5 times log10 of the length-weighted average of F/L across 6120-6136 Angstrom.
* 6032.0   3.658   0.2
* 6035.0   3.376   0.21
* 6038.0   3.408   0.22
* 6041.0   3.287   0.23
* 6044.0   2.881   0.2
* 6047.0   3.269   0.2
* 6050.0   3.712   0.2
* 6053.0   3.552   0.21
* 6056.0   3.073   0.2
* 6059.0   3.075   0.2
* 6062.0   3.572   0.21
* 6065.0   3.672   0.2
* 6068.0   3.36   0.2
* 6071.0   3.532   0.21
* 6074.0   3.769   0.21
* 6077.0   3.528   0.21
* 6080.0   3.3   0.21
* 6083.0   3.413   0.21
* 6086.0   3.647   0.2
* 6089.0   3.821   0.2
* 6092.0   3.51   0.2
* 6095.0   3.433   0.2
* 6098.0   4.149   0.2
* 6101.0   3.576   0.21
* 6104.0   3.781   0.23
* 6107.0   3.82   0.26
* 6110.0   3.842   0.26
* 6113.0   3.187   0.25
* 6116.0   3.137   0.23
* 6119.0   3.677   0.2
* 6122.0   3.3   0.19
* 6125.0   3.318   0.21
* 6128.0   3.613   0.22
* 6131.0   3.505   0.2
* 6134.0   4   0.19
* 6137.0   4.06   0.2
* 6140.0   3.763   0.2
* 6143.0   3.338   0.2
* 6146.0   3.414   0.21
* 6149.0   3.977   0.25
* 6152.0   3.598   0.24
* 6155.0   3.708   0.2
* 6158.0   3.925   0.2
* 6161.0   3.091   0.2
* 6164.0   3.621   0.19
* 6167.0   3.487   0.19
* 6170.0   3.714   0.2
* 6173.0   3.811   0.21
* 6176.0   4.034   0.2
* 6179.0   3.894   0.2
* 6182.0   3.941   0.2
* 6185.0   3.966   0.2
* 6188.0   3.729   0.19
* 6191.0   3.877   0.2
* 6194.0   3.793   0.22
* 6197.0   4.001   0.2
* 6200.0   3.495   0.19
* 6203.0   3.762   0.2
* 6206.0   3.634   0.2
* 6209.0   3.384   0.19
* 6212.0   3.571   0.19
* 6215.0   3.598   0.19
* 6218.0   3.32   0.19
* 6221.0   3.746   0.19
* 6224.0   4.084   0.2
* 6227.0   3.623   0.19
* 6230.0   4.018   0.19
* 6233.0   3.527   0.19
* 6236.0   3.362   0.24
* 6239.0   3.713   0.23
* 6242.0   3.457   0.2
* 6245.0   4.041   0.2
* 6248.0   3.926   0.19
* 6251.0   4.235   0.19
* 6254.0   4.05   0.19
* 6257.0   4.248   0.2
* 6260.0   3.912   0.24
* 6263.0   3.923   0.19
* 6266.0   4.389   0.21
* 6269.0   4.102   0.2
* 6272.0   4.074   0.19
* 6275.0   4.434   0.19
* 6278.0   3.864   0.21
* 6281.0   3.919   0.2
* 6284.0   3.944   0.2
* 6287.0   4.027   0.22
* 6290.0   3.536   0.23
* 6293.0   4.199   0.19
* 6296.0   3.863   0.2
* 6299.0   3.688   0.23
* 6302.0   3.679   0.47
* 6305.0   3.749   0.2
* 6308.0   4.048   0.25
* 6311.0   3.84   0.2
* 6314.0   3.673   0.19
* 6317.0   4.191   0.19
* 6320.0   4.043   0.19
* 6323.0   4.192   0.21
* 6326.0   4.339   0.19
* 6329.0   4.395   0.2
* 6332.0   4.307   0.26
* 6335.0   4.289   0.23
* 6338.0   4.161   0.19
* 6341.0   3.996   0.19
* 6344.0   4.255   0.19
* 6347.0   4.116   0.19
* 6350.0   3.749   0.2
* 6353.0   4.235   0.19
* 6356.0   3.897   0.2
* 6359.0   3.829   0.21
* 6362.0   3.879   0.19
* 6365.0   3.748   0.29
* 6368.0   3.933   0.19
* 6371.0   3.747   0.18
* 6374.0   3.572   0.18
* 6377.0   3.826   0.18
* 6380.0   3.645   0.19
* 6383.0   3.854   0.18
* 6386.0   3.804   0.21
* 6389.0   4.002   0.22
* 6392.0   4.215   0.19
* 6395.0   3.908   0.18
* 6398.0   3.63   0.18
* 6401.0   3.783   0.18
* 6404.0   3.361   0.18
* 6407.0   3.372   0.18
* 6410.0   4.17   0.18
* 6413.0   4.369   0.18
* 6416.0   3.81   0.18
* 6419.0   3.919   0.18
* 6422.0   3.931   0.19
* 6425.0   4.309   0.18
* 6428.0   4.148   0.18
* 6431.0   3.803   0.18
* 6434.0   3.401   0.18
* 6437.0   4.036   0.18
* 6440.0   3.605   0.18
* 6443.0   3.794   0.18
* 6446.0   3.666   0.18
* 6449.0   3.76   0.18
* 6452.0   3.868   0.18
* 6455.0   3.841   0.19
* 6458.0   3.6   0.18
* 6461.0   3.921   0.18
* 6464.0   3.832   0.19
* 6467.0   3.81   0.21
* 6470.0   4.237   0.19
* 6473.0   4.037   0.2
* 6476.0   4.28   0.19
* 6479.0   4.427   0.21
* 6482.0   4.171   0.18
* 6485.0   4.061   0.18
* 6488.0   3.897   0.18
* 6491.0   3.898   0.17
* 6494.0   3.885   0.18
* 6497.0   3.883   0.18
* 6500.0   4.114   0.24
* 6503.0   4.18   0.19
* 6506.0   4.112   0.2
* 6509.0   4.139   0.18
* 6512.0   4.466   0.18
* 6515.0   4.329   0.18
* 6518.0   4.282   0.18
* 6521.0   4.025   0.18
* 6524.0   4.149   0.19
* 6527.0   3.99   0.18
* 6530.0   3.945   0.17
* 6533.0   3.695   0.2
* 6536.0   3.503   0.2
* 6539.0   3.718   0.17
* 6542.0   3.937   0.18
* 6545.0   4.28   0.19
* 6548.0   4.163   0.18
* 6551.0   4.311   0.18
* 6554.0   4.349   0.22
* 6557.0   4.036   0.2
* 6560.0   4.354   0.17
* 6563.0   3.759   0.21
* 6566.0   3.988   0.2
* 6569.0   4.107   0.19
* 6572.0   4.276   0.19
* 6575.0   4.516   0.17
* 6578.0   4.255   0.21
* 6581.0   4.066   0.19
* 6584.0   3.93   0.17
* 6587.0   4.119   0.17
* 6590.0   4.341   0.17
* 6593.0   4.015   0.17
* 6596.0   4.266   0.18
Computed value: 0.006 mag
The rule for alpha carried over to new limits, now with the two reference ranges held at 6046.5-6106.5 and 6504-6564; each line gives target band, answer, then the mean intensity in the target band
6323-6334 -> -0.13 mag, 4.32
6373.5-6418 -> 0.03 mag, 3.83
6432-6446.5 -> 0.07 mag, 3.71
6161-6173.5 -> 0.02 mag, 3.58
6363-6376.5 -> 0.04 mag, 3.76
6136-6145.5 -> -0.01 mag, 3.67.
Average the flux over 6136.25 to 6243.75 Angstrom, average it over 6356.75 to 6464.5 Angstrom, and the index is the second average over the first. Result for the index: 1.04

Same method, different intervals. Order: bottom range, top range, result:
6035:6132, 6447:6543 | 1.15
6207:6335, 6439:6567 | 1.02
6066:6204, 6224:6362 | 1.09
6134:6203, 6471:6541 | 1.08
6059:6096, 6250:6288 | 1.16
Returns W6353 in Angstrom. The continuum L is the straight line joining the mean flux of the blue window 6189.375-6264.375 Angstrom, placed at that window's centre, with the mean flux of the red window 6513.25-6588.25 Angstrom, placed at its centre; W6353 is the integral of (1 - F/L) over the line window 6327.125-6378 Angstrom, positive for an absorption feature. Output -1.41 Angstrom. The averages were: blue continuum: 3.77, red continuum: 4.08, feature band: 4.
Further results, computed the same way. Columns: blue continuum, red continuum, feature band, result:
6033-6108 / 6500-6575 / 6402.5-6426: 0.26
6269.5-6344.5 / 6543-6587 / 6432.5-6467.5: 2.94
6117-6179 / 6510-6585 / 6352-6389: 0.64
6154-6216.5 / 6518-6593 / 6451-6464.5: 0.59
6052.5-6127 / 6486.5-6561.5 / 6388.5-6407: 0.65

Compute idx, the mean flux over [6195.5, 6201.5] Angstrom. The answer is 3.75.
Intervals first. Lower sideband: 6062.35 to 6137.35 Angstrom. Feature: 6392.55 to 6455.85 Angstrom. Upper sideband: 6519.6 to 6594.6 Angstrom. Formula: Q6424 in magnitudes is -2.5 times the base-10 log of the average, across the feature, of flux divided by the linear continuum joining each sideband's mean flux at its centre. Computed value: 0.03 mag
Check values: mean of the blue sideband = 3.59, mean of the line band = 3.84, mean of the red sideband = 4.07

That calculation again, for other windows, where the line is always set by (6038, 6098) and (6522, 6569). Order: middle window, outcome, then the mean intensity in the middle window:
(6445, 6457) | 0.035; 3.78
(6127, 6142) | -0.072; 3.78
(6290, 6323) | -0.045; 3.89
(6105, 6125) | 0.008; 3.49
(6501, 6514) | -0.067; 4.22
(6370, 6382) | 0.033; 3.7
